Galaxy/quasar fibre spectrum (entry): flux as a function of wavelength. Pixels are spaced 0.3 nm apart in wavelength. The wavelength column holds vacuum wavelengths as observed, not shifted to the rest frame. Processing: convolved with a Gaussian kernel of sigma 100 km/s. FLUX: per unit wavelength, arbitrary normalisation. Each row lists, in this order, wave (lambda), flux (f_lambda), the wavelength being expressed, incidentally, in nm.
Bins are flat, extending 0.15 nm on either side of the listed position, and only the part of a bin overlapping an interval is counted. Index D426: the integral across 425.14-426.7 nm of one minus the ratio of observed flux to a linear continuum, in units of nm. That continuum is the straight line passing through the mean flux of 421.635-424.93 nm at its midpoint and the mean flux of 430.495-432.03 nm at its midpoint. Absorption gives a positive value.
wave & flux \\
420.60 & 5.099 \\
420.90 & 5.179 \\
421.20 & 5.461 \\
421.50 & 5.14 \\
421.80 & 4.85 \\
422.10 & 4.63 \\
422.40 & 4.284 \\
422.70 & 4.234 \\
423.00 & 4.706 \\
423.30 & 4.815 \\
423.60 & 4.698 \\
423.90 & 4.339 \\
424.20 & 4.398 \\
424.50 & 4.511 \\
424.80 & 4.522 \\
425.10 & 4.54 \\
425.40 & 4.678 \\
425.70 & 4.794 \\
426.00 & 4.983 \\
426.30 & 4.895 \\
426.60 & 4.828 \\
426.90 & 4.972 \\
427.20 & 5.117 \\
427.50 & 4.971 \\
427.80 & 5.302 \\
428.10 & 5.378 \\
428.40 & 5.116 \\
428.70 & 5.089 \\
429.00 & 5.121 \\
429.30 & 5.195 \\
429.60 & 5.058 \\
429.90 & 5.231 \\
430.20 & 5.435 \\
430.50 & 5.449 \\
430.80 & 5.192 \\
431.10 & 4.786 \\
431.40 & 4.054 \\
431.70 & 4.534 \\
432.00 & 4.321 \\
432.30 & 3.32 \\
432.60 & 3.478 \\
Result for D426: -0.08 nm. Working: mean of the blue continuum 4.55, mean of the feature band 4.81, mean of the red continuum 4.69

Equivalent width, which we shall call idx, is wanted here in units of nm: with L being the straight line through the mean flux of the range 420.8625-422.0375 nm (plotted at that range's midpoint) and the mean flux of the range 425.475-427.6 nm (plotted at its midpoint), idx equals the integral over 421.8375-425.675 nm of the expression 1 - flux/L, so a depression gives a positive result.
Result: 0.368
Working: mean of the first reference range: 5.12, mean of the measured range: 4.55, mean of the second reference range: 4.93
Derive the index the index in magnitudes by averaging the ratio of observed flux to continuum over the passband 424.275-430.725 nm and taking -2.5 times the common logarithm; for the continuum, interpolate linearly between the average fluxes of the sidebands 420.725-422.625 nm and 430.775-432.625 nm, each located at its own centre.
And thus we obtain -0.12 mag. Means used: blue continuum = 4.9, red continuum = 4.23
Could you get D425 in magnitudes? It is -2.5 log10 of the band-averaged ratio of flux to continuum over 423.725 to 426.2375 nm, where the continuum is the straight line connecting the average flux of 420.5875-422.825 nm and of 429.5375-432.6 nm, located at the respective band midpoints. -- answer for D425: 0.04 mag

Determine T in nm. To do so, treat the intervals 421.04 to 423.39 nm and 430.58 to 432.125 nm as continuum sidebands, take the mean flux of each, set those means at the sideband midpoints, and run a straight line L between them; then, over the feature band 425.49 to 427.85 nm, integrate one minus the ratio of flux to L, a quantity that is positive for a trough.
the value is -0.13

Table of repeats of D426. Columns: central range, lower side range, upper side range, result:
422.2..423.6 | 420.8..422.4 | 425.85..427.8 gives 0.125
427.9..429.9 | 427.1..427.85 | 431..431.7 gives -0.130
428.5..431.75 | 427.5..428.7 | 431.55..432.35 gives -0.267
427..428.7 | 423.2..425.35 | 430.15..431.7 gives -0.151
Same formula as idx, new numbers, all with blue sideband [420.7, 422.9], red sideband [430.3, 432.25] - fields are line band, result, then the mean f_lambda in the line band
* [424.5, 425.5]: 0.04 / 4.56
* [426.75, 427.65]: -0.05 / 5.02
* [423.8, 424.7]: 0.07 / 4.43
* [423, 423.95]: 0.03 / 4.66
